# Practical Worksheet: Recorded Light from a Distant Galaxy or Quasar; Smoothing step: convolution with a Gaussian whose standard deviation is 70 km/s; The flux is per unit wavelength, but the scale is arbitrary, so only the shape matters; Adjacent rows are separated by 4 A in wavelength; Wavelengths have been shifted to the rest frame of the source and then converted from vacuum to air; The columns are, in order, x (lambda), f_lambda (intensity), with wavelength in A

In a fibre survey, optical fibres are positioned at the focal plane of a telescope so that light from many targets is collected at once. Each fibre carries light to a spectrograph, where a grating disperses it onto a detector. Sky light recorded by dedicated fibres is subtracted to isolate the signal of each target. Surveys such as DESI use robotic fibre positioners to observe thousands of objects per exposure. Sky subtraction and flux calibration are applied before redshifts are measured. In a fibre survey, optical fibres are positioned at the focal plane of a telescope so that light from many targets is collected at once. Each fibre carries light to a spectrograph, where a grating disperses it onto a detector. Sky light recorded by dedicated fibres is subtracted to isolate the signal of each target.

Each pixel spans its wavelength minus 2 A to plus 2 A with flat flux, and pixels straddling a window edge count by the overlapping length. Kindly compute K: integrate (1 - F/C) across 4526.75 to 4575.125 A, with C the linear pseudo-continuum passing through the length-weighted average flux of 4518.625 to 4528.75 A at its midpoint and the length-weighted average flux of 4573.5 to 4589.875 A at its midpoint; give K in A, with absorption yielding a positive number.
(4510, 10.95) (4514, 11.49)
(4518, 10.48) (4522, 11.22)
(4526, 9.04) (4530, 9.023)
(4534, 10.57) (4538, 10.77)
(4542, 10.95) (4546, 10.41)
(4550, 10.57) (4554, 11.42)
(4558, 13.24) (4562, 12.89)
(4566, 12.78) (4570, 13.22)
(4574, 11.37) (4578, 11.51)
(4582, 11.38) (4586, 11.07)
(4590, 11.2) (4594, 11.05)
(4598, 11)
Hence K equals -3.1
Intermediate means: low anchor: 10.1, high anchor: 11.3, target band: 11.4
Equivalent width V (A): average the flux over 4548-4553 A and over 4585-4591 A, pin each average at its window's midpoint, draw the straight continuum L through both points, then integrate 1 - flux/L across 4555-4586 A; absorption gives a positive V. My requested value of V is -3.6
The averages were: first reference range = 10.7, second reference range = 11.1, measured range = 12.2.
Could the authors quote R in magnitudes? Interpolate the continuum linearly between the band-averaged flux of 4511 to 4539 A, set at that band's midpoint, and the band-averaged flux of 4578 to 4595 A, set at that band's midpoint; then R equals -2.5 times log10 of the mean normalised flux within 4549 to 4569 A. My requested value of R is -0.137 mag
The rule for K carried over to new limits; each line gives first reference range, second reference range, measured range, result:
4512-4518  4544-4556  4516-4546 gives 1.88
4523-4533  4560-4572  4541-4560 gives 0.30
